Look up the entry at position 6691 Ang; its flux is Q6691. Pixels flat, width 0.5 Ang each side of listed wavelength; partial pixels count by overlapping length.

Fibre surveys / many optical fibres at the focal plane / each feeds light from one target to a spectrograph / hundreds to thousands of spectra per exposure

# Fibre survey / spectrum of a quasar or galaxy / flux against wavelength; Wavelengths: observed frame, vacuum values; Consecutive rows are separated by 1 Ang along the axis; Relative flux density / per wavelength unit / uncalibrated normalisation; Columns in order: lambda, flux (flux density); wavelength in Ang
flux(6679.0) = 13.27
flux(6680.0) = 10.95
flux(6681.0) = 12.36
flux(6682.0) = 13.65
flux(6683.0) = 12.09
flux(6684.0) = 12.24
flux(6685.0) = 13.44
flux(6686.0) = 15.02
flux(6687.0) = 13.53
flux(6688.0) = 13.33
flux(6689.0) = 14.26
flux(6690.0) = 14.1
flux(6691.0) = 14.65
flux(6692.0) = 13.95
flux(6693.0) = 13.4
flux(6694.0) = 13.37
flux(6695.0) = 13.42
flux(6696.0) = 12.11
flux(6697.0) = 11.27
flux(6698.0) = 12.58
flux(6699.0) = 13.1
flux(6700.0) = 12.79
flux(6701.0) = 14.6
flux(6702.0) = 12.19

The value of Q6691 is 14.65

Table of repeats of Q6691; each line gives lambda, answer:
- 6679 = 13.27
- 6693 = 13.4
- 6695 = 13.42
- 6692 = 13.95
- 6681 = 12.36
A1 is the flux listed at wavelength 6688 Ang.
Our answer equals 13.33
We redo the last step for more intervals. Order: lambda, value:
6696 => 12.11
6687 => 13.53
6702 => 12.19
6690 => 14.1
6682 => 13.65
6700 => 12.79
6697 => 11.27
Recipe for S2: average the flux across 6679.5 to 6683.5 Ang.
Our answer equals 12.3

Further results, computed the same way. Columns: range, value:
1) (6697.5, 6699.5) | 12.8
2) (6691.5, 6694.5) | 13.6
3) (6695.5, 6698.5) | 12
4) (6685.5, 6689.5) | 14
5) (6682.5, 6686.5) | 13.2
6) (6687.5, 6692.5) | 14.1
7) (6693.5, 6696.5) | 13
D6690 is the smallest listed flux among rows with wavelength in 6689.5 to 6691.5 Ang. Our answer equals 14.1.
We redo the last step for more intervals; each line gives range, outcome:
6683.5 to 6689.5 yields 12.24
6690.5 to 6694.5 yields 13.37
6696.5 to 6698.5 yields 11.27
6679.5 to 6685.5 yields 10.95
